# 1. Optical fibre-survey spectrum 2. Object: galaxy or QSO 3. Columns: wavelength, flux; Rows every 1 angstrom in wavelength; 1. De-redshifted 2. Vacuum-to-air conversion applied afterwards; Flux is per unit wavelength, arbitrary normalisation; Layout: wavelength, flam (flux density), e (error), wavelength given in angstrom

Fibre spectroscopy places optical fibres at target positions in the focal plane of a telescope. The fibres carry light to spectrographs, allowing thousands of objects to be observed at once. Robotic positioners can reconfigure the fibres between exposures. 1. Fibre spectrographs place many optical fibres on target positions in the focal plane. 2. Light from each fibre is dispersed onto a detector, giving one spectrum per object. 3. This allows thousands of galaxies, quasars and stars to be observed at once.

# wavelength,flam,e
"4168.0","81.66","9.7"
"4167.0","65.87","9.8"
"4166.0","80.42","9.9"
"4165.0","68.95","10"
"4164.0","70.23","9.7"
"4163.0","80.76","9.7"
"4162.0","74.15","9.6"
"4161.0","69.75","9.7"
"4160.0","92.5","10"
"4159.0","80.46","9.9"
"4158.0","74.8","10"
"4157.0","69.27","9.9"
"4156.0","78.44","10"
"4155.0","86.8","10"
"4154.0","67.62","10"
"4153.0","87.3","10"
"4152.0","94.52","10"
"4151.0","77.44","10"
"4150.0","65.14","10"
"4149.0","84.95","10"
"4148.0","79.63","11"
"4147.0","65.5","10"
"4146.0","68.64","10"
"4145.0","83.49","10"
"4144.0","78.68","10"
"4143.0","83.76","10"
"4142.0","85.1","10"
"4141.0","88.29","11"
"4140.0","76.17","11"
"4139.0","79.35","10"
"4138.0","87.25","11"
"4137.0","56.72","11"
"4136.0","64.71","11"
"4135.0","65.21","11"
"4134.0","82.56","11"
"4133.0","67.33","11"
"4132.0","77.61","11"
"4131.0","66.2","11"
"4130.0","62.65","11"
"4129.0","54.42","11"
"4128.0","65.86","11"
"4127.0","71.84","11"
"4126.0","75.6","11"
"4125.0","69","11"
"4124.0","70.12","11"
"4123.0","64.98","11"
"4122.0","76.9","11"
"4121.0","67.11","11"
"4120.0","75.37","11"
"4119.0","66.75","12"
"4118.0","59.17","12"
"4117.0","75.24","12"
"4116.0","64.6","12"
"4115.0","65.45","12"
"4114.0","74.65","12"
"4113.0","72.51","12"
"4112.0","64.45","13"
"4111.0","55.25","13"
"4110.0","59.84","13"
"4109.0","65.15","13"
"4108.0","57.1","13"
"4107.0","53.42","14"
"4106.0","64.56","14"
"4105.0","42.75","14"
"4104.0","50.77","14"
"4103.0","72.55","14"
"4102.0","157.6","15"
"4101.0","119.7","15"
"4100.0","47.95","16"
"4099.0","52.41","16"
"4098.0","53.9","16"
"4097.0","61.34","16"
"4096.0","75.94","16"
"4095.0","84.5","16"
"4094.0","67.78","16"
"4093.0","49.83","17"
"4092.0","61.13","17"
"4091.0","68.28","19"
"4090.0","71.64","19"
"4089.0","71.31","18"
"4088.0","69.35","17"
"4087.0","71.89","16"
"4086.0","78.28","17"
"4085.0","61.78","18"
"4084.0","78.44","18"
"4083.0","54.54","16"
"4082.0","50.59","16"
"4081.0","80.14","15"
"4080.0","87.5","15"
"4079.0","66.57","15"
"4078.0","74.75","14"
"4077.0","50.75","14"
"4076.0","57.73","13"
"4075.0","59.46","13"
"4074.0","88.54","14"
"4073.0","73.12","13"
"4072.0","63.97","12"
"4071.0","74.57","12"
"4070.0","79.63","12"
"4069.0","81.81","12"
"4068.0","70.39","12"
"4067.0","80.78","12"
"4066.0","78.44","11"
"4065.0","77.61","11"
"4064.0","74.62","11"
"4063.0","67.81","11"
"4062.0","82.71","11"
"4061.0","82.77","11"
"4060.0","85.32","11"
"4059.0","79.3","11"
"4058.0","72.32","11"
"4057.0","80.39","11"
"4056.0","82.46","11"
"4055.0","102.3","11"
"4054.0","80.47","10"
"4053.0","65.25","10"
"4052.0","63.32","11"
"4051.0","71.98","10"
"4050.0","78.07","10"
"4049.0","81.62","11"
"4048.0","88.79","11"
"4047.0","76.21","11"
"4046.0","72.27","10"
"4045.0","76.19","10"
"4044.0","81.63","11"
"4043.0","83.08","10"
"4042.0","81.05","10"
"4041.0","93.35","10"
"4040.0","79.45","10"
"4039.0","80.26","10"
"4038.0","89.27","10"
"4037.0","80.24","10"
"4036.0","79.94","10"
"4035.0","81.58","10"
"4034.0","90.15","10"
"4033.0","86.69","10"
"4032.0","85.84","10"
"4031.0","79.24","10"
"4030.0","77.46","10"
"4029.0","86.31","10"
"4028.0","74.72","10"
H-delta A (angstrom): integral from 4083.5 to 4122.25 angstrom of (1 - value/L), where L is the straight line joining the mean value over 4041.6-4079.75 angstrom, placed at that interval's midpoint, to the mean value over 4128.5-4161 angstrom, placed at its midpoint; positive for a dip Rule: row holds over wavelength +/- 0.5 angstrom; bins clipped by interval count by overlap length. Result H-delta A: 3.6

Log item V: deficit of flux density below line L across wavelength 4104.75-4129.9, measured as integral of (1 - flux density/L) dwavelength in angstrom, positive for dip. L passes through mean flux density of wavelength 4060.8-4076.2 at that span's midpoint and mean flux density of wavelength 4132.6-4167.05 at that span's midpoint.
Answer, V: 3.5 angstrom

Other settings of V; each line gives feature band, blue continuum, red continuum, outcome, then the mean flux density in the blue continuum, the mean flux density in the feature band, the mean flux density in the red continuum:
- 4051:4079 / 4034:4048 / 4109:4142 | 1.2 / 81.7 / 75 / 69.6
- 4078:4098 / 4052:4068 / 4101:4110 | 1.7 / 78.7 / 68.8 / 72.6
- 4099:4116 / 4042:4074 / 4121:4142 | 0.9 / 77.9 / 69.5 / 71.4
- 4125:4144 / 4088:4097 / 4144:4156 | 0.7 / 68.4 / 72.9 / 78.3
